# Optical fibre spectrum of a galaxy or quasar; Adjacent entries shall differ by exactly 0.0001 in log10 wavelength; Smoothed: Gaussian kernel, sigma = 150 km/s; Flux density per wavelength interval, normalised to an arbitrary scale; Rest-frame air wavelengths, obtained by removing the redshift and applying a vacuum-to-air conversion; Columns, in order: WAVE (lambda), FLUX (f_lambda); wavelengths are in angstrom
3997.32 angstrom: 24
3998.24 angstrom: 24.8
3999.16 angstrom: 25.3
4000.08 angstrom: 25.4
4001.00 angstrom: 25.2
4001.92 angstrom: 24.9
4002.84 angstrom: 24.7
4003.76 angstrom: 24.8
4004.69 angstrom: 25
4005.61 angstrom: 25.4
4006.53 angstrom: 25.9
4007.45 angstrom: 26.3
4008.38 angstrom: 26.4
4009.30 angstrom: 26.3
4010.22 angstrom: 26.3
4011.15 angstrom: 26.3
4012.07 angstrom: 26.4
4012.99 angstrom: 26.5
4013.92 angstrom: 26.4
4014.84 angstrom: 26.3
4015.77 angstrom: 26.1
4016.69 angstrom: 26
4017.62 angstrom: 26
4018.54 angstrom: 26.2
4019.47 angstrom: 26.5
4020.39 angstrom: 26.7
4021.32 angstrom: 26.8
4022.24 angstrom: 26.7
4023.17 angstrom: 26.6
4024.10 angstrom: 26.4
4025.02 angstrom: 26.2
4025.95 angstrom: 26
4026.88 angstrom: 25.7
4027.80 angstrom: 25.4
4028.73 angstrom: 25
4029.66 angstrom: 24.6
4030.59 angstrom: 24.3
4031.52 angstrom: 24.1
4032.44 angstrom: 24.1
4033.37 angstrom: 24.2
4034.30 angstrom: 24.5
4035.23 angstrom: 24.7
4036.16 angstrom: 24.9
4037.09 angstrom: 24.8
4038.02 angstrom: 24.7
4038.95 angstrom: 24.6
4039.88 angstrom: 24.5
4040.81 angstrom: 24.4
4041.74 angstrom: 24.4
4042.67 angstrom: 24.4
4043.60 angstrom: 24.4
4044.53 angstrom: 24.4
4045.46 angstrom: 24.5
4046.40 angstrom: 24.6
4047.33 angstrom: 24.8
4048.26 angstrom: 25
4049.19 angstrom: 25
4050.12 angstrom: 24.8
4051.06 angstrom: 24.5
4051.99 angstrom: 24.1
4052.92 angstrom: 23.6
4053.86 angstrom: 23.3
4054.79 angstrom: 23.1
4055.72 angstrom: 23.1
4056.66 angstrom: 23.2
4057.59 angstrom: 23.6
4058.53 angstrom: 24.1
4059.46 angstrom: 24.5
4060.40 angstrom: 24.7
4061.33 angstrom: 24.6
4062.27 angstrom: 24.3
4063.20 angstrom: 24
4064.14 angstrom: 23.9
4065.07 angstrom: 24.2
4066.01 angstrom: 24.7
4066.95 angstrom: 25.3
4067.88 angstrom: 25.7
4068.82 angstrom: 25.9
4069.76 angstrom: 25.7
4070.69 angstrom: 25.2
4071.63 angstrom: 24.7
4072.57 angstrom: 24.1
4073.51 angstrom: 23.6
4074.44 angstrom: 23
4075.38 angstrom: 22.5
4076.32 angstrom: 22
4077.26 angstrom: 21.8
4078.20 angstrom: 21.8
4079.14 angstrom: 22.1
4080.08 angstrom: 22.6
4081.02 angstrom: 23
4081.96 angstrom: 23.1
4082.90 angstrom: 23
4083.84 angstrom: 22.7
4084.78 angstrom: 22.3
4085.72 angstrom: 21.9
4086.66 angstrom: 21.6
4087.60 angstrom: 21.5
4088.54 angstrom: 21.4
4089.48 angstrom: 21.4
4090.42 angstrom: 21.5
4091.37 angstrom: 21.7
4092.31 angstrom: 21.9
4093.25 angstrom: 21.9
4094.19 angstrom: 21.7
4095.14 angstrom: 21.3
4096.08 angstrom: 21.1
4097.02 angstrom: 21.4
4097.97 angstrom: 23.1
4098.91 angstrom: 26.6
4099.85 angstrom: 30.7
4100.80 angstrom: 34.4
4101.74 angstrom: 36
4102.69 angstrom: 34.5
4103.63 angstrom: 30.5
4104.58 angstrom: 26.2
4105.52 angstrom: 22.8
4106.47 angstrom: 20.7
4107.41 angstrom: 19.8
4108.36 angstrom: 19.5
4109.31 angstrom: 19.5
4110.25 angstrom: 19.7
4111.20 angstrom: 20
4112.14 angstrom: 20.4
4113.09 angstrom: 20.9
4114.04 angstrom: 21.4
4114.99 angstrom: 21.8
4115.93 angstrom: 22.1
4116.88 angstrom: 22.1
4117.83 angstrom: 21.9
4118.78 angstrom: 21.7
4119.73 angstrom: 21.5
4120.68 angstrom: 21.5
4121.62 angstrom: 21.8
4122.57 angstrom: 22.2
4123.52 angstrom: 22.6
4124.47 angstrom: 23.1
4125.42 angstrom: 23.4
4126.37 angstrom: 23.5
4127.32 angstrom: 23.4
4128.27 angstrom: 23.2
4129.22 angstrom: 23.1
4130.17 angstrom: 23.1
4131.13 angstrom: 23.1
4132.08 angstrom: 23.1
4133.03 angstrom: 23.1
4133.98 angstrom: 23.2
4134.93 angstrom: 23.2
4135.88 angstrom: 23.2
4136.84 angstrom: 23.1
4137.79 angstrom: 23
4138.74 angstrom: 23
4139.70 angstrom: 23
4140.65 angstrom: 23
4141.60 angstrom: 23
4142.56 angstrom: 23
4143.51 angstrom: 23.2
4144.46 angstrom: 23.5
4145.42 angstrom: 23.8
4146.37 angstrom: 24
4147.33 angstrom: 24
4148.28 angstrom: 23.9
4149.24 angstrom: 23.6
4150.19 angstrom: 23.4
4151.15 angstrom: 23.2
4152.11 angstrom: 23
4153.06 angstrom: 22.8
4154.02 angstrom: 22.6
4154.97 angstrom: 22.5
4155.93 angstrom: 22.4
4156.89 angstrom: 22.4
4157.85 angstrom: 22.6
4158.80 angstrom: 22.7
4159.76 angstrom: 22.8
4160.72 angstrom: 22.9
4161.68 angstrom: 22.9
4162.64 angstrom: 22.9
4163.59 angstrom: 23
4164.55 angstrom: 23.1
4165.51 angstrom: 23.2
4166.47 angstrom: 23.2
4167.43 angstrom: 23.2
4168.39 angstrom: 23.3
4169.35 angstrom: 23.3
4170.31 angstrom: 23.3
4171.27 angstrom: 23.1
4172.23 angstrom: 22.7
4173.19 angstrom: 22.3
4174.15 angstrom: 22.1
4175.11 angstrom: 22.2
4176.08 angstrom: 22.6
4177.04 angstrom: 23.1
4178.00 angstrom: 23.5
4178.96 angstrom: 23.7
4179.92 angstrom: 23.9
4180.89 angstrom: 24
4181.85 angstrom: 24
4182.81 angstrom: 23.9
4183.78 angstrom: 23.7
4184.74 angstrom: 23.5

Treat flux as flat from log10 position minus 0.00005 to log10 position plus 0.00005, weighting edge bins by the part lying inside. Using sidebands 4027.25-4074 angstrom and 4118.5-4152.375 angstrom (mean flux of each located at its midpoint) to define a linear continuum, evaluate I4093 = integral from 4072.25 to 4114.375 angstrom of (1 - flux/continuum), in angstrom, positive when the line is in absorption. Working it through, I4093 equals 0.94 angstrom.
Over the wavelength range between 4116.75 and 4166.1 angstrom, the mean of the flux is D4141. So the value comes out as 22.9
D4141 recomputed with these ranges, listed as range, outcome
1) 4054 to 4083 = 23.8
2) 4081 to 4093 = 22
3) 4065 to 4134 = 23.2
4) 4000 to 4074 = 25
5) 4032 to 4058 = 24.3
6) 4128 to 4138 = 23.1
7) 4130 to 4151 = 23.3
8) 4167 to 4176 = 22.8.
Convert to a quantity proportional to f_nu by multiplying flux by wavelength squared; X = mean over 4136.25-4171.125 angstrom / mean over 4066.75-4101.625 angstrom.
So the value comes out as 1.02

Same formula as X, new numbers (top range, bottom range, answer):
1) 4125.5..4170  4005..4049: 0.96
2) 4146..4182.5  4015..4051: 0.98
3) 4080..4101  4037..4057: 0.97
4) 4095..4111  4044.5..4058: 1.07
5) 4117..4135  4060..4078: 0.97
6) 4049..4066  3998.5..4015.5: 0.96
